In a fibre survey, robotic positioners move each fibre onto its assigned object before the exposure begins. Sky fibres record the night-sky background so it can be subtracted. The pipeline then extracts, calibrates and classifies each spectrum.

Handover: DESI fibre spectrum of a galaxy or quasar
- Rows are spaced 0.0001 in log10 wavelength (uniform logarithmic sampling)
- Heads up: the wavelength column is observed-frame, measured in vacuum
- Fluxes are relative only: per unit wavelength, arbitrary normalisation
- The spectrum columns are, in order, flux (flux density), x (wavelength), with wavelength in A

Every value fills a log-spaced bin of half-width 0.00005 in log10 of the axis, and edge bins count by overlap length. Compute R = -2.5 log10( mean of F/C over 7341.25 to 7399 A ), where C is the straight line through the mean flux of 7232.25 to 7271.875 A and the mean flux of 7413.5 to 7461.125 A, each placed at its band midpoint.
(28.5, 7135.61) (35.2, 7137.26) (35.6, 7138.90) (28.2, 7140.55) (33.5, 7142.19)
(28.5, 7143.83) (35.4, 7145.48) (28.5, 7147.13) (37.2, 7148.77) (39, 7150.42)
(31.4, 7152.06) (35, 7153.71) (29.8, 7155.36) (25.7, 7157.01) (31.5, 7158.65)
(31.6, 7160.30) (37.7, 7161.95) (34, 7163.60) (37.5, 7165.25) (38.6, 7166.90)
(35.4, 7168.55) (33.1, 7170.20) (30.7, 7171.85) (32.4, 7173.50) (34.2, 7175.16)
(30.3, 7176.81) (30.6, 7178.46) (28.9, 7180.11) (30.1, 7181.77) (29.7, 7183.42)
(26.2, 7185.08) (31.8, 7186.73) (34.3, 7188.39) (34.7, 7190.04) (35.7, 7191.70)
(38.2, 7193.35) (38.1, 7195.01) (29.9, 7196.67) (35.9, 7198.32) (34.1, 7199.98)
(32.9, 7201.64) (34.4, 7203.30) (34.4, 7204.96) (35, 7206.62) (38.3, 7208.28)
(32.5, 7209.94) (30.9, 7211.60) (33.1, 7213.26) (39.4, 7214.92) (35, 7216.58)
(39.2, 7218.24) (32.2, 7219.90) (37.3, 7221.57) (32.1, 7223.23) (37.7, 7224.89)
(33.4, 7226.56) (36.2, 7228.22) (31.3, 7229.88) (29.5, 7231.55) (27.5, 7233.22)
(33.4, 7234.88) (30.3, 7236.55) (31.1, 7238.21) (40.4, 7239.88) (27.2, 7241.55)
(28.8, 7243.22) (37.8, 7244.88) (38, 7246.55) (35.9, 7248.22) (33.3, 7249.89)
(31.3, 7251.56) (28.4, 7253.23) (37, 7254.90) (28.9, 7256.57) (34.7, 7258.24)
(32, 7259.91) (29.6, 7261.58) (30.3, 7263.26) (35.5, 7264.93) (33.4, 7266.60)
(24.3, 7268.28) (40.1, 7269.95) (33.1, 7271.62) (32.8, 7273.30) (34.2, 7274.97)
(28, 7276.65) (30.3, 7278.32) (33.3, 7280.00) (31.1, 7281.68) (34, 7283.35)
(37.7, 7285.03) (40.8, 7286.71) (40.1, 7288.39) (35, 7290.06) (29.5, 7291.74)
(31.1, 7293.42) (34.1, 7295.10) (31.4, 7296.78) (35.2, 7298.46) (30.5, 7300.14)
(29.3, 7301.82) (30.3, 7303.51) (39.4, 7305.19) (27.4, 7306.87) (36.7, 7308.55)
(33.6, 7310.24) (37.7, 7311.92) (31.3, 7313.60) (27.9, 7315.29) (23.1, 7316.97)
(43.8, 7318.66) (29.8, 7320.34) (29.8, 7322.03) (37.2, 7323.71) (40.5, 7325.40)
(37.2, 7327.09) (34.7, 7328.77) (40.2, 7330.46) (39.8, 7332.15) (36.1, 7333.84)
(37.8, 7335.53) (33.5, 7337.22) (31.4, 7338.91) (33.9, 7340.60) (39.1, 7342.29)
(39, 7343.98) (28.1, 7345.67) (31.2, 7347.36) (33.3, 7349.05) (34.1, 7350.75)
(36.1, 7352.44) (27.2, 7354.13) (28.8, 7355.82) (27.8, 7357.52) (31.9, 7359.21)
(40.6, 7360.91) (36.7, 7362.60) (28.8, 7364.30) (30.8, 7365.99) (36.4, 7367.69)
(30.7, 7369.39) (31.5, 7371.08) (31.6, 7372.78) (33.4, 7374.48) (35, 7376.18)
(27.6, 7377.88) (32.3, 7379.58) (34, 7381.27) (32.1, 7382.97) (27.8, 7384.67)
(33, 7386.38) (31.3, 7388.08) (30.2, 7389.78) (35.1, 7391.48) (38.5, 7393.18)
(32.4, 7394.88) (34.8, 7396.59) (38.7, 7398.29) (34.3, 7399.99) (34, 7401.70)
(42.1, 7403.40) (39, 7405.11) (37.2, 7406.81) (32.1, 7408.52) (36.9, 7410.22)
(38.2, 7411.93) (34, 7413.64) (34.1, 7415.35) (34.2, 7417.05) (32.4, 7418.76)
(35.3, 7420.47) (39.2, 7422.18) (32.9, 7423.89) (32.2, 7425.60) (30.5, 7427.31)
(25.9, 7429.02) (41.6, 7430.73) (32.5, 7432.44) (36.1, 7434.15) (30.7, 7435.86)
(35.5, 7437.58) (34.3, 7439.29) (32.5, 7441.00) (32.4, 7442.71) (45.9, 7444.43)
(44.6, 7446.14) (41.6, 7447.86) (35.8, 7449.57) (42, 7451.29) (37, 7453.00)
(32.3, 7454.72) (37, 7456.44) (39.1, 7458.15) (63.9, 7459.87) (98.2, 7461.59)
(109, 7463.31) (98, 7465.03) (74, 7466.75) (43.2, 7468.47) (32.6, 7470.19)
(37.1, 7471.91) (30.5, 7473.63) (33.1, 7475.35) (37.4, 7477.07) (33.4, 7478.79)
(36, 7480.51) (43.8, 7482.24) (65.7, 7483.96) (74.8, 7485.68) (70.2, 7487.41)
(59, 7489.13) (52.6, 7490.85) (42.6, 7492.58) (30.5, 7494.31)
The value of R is 0.082 mag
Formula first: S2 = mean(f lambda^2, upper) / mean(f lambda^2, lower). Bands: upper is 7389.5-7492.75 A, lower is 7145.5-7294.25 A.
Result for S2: 1.4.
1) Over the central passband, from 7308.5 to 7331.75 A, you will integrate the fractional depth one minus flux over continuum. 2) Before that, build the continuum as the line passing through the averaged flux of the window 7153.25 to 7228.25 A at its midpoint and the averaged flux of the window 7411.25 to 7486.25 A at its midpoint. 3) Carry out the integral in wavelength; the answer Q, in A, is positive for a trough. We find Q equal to 2.4 A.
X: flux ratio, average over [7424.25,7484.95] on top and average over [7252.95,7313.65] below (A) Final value 1.3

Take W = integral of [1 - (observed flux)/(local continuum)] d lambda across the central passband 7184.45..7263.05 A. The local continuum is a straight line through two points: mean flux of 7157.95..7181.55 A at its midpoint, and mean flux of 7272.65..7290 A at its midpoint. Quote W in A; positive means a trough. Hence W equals 0.4 A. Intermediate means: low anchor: 33.2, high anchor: 34.3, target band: 33.6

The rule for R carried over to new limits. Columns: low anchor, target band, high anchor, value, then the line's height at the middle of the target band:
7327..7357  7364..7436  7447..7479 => 0.24 mag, 42.2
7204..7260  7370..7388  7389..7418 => 0.12 mag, 35.4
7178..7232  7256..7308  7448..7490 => 0.19 mag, 39.2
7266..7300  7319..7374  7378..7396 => -0.04 mag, 32.9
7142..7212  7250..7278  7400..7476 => 0.13 mag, 36.1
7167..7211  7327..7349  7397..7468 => 0.10 mag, 38.8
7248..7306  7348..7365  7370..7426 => 0.04 mag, 33.8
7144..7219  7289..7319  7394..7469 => 0.16 mag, 37.7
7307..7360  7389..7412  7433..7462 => 0.07 mag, 38.3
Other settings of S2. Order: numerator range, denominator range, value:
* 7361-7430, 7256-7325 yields 1.05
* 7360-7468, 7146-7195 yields 1.27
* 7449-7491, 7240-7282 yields 1.72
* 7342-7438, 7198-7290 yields 1.04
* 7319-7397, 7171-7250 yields 1.05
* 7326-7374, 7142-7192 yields 1.09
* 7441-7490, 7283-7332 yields 1.55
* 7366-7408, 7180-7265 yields 1.06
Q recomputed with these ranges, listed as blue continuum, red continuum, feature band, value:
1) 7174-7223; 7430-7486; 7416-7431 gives 3.8 A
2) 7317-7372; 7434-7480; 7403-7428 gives 3.9 A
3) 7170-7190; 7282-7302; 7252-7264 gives 0.6 A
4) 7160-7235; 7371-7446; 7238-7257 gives 0.3 A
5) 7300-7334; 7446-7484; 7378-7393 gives 3.4 A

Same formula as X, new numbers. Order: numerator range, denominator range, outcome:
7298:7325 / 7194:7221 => 0.94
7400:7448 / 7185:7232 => 1.03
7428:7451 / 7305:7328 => 1.07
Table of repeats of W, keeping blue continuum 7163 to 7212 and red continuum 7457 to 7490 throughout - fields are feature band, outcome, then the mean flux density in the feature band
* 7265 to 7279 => 2.80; 32.2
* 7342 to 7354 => 3.27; 33.8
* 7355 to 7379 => 7.86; 32.2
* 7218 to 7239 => 2.13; 33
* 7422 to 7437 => 5.58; 33.3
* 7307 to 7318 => 3.01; 31.6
